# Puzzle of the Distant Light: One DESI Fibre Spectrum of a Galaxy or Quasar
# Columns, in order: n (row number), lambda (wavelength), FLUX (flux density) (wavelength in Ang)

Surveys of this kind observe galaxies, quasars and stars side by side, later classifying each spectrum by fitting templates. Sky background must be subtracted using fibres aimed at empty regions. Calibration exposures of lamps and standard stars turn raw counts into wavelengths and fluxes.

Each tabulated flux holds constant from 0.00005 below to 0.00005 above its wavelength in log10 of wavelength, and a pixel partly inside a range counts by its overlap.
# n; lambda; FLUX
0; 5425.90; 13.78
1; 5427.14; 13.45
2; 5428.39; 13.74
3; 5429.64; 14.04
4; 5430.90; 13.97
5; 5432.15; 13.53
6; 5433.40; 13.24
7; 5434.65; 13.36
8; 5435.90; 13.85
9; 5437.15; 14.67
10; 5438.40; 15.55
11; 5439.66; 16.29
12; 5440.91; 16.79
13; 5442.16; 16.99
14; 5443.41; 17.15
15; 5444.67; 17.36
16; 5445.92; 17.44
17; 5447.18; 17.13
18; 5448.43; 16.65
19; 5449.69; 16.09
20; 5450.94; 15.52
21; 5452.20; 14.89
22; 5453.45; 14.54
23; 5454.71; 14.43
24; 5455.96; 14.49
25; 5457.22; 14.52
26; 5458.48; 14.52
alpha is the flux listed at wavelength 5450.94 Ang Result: 15.52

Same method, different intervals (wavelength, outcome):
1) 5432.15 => 13.53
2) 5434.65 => 13.36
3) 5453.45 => 14.54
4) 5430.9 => 13.97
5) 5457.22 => 14.52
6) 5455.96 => 14.49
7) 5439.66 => 16.29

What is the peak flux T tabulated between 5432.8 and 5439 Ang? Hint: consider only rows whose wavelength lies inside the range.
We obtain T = 15.55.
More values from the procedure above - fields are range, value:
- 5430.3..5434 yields 13.97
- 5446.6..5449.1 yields 17.13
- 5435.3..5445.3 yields 17.36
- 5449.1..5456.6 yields 16.09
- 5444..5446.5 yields 17.44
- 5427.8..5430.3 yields 14.04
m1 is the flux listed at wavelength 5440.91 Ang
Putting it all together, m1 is 16.79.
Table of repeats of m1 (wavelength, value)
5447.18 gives 17.13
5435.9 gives 13.85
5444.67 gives 17.36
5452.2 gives 14.89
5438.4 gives 15.55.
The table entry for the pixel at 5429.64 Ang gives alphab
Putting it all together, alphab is 14.04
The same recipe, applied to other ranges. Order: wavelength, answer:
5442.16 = 16.99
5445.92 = 17.44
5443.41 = 17.15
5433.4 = 13.24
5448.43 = 16.65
